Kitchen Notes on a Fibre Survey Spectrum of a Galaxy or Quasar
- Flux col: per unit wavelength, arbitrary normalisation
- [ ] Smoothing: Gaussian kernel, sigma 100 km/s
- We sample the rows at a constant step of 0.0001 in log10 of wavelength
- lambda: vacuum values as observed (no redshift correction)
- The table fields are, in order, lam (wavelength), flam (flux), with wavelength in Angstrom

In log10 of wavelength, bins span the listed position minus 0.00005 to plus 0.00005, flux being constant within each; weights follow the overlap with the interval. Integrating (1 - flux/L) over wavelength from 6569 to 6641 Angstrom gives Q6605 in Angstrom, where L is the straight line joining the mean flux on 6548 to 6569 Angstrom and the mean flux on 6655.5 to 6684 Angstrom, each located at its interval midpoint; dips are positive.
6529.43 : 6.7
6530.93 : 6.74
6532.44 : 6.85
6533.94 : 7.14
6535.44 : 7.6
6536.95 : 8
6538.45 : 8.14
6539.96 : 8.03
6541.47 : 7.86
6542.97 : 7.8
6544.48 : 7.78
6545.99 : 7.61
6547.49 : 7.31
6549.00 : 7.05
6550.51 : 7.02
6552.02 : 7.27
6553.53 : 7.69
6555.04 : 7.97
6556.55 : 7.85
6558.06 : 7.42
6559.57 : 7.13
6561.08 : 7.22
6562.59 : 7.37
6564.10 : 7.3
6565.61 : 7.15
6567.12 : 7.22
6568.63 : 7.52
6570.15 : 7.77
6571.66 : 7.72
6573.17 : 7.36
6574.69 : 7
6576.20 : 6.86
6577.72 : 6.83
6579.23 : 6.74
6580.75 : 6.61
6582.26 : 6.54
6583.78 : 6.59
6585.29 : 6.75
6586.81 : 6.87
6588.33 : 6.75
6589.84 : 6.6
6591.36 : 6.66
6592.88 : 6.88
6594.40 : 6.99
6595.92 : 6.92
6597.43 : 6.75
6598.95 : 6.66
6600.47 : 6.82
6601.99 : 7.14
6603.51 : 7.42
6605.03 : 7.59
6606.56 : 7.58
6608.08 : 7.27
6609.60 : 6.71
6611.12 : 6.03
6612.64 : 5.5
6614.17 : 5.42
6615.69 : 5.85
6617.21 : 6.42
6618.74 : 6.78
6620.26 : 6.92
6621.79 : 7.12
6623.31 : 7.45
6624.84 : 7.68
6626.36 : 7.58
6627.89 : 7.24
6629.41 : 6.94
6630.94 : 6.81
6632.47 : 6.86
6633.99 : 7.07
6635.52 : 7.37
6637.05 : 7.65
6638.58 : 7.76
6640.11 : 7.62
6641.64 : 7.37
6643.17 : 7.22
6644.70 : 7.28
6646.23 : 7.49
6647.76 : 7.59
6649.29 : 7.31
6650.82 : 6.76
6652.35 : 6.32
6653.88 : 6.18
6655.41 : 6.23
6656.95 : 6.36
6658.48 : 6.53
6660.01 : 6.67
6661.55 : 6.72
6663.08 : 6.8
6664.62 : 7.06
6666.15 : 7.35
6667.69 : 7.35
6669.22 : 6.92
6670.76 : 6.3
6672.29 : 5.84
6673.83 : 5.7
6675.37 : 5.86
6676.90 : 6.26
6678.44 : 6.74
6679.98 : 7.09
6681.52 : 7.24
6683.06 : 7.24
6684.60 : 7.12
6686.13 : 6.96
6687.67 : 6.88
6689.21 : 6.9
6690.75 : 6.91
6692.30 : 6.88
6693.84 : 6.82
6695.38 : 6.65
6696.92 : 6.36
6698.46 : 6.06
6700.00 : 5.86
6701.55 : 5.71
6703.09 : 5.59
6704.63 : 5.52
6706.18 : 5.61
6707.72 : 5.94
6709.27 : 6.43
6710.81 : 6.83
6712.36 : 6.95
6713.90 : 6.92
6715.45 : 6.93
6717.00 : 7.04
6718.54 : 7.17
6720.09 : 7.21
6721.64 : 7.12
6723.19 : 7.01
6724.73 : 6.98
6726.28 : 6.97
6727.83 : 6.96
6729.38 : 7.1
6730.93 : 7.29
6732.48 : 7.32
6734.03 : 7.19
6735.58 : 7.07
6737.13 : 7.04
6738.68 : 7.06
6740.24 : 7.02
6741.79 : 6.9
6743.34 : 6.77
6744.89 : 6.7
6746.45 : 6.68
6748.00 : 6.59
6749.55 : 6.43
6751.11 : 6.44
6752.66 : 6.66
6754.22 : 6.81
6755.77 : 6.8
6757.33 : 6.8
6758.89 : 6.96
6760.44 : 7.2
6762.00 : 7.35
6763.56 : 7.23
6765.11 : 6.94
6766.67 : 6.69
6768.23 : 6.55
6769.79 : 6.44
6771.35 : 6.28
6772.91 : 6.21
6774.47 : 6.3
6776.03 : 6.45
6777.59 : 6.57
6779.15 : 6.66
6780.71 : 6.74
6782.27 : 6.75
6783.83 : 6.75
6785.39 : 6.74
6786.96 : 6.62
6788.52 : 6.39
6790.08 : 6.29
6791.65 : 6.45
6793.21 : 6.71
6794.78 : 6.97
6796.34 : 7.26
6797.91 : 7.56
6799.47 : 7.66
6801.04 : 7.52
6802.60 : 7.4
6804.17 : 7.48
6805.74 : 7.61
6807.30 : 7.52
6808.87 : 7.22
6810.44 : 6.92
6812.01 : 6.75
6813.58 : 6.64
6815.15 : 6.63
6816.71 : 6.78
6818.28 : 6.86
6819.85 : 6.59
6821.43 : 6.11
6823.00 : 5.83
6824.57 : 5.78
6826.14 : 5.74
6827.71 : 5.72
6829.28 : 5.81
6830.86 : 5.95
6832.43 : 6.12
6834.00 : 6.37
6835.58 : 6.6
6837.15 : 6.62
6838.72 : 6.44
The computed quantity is 1.2 Angstrom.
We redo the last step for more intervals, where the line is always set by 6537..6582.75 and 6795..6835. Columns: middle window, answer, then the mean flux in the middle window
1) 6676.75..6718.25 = 2.6 Angstrom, 6.58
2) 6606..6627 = 1.5 Angstrom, 6.73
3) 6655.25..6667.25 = 0.6 Angstrom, 6.75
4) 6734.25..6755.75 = 0.3 Angstrom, 6.79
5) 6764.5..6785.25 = 0.8 Angstrom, 6.57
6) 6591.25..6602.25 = 0.7 Angstrom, 6.85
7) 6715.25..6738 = -0.5 Angstrom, 7.1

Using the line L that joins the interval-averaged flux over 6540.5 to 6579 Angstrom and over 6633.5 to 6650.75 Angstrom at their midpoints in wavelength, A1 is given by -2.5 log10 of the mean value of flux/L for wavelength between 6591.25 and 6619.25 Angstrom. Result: 0.108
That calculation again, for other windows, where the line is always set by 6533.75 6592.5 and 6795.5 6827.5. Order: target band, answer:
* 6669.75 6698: 0.07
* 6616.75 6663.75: 0.02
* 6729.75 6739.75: -0.02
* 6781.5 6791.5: 0.05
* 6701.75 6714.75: 0.14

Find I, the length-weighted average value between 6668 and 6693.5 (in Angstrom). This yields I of 6.69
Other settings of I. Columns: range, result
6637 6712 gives 6.68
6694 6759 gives 6.7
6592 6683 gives 6.87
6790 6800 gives 7.02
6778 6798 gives 6.73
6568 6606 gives 6.97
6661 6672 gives 6.89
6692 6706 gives 6.11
